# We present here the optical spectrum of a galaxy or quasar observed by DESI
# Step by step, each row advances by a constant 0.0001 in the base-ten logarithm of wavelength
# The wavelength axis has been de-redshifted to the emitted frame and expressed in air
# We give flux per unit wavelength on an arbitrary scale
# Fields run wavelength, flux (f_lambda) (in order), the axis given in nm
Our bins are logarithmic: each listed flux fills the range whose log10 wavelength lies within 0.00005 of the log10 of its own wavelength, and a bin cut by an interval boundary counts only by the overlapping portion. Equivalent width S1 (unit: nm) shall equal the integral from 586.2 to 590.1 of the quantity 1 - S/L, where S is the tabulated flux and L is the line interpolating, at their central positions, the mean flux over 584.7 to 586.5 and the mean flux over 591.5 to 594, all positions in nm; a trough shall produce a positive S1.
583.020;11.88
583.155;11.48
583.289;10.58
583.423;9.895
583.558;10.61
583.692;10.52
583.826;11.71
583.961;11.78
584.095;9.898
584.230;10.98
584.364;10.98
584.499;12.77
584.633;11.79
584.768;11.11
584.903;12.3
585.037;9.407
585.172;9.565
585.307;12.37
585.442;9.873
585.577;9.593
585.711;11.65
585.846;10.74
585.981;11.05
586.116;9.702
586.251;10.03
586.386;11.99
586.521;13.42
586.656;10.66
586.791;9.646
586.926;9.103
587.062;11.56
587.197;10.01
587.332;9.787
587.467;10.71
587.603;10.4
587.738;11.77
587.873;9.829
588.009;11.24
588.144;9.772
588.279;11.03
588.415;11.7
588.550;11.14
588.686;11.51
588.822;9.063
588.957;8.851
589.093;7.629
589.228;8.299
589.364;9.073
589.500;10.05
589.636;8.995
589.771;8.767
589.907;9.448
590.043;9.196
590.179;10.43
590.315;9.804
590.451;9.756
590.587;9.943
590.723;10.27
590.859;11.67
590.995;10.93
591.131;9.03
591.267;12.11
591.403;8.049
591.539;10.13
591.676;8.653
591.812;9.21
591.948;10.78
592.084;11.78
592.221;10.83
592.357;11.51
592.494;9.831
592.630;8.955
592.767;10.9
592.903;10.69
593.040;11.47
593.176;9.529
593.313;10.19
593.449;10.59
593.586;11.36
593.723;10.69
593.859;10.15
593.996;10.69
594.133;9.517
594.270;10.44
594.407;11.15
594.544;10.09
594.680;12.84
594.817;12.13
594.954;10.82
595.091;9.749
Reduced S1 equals 0.18 nm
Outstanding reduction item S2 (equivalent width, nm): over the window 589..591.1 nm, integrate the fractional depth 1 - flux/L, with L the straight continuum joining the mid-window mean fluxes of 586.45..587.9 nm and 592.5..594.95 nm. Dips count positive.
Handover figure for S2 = 0.208 nm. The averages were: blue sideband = 10.7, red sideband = 10.7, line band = 9.6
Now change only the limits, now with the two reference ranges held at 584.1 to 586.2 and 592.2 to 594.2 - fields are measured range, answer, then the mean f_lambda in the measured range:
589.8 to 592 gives 0.13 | 9.94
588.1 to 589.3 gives 0.09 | 9.89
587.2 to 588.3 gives 0.02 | 10.5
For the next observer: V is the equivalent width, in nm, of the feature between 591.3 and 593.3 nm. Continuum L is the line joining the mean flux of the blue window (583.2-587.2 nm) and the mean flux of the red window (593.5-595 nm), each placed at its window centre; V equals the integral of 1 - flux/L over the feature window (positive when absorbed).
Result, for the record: 0.13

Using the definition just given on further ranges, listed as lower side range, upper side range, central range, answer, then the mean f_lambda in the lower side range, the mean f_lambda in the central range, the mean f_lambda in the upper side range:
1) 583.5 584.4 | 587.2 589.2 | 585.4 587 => -0.01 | 10.9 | 10.6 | 10.3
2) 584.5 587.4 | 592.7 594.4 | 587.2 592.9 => 0.31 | 10.8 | 10.1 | 10.5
